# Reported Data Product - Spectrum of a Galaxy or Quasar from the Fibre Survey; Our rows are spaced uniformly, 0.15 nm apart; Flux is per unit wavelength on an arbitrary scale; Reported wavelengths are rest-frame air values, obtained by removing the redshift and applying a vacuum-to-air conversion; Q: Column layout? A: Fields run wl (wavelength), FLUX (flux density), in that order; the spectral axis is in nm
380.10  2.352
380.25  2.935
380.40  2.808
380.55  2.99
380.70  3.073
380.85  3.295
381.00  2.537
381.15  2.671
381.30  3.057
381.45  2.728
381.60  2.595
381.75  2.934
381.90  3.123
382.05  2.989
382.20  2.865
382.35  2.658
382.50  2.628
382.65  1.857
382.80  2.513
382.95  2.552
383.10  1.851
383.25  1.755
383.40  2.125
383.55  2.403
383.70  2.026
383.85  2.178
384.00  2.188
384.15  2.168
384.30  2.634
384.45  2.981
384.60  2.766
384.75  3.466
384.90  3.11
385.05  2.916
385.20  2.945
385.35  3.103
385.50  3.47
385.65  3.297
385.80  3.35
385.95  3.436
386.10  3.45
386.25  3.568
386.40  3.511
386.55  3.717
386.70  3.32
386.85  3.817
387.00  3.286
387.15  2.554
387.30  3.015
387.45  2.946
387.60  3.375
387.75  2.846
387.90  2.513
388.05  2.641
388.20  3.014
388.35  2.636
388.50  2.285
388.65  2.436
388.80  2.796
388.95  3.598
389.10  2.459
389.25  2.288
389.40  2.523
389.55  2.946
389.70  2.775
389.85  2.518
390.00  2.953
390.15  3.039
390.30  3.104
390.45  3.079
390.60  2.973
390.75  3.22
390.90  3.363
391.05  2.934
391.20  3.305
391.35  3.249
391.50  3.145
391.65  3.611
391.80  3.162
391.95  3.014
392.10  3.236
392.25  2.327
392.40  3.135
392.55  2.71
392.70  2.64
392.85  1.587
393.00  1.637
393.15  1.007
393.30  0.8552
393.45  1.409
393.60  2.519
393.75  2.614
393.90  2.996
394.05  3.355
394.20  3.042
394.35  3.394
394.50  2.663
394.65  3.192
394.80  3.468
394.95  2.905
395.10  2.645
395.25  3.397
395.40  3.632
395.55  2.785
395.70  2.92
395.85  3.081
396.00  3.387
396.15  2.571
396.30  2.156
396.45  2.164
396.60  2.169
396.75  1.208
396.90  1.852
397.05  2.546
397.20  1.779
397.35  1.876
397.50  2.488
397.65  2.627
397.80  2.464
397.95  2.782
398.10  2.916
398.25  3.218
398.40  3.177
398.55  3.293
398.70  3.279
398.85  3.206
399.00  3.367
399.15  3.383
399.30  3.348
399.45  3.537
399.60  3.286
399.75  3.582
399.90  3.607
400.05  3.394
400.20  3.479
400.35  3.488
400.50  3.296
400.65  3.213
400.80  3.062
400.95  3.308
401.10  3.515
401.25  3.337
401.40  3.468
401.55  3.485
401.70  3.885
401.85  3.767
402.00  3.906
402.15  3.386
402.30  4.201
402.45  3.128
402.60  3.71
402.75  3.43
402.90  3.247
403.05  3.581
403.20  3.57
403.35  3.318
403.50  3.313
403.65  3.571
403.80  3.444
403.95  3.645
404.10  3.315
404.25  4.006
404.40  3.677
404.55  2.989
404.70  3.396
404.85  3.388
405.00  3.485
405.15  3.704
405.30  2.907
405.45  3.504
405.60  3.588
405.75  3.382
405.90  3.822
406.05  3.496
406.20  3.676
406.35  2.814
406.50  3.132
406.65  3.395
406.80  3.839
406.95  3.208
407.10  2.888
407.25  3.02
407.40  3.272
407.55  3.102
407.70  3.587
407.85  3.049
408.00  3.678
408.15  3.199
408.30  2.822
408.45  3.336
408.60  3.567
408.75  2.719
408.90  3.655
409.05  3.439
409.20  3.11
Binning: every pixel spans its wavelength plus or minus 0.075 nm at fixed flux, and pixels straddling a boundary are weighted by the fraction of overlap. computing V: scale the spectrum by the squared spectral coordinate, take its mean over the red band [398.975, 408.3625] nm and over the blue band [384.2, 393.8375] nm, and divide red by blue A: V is 1.28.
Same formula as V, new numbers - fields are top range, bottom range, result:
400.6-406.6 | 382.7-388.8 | 1.33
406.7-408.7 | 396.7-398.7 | 1.36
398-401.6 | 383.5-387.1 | 1.18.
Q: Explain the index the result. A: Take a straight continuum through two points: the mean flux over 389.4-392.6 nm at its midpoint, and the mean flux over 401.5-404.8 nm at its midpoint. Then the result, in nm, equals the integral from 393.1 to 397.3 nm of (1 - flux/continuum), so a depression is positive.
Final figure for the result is 0.84 nm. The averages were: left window 3.03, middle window 2.57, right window 3.54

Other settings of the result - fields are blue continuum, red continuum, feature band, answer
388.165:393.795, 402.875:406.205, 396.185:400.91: 0.39 nm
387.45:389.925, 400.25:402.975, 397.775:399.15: 0.08 nm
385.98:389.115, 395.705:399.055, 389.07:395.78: 0.09 nm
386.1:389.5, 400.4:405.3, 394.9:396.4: 0.14 nm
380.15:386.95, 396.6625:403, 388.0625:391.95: 0.05 nm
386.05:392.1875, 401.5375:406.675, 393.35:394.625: 0.18 nm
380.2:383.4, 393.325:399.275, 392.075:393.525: 0.38 nm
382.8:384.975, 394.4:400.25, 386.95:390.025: -0.21 nm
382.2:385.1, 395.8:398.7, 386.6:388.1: -0.34 nm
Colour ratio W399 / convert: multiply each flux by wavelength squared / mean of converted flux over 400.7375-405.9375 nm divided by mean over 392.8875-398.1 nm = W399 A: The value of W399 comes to 1.4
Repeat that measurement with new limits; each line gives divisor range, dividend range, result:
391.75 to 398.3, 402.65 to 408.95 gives 1.38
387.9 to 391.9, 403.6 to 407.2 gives 1.27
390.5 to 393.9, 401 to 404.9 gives 1.42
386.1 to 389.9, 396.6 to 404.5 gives 1.17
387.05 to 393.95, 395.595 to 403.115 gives 1.19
